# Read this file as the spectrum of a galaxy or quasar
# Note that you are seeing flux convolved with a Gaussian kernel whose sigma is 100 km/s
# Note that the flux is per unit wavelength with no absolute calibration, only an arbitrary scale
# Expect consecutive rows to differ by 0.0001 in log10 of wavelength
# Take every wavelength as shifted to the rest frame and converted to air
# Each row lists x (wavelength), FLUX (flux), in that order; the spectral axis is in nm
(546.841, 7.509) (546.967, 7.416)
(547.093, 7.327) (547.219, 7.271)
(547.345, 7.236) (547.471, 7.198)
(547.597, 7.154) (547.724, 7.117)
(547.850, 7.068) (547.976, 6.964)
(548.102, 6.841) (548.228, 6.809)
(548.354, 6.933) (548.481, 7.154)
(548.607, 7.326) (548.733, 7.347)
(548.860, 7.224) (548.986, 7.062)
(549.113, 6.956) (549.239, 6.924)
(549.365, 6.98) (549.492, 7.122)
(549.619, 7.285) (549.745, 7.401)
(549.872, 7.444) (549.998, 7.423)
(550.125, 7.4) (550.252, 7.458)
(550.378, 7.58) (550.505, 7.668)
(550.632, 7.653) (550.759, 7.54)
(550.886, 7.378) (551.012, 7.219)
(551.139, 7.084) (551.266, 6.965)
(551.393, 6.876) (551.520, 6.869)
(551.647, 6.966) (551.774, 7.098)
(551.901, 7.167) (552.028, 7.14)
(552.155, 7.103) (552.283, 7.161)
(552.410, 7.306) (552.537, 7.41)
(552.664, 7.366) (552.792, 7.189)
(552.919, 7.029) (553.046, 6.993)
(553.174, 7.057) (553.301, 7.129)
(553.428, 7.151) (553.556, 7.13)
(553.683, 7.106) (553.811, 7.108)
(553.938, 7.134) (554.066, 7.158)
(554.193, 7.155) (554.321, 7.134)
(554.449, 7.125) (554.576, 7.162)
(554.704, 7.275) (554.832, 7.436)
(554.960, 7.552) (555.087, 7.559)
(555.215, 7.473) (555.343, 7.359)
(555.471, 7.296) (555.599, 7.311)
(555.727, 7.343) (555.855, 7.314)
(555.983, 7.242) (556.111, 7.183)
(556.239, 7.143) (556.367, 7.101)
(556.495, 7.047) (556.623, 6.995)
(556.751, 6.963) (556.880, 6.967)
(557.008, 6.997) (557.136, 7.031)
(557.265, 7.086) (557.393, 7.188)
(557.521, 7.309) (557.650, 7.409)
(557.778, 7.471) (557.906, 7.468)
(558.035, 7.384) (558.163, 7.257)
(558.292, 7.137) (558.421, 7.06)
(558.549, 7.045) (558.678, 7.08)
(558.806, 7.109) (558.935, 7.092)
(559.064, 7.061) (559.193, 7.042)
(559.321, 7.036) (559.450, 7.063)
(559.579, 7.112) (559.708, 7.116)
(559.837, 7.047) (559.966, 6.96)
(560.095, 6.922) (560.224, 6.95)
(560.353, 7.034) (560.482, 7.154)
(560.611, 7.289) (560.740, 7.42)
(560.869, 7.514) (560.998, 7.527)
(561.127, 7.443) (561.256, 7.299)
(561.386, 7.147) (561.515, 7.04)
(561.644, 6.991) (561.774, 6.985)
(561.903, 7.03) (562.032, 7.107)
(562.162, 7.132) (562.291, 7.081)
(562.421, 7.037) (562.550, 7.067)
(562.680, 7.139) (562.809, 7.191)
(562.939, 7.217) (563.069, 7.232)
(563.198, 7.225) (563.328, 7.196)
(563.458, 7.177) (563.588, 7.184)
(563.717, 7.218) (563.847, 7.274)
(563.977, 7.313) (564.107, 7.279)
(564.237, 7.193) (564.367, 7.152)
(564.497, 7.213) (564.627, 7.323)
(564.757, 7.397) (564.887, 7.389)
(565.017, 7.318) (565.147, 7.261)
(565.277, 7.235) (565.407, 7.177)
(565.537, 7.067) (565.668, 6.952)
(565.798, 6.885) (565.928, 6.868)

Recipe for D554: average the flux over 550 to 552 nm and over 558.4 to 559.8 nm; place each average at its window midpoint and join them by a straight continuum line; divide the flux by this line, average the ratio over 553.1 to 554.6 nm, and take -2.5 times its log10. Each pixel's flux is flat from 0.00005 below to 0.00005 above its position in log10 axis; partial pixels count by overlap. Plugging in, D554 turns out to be 0.010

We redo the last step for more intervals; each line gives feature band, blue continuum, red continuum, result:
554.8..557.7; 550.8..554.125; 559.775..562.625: -0.014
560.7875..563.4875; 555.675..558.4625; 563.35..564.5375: 0.004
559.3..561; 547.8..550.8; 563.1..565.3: 0.016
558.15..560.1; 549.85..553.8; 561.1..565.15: 0.021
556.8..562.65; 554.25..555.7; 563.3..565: 0.022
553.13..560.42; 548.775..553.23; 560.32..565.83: 0.006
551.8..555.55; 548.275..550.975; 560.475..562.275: 0.008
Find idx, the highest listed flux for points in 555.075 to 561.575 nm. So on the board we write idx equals 7.559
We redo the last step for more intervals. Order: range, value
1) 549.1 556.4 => 7.668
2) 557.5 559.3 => 7.471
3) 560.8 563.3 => 7.527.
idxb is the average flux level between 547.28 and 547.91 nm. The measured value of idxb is 7.15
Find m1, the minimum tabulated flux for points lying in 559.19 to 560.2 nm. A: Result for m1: 6.922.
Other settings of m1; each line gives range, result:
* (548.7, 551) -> 6.924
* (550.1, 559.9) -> 6.869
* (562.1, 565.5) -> 7.037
